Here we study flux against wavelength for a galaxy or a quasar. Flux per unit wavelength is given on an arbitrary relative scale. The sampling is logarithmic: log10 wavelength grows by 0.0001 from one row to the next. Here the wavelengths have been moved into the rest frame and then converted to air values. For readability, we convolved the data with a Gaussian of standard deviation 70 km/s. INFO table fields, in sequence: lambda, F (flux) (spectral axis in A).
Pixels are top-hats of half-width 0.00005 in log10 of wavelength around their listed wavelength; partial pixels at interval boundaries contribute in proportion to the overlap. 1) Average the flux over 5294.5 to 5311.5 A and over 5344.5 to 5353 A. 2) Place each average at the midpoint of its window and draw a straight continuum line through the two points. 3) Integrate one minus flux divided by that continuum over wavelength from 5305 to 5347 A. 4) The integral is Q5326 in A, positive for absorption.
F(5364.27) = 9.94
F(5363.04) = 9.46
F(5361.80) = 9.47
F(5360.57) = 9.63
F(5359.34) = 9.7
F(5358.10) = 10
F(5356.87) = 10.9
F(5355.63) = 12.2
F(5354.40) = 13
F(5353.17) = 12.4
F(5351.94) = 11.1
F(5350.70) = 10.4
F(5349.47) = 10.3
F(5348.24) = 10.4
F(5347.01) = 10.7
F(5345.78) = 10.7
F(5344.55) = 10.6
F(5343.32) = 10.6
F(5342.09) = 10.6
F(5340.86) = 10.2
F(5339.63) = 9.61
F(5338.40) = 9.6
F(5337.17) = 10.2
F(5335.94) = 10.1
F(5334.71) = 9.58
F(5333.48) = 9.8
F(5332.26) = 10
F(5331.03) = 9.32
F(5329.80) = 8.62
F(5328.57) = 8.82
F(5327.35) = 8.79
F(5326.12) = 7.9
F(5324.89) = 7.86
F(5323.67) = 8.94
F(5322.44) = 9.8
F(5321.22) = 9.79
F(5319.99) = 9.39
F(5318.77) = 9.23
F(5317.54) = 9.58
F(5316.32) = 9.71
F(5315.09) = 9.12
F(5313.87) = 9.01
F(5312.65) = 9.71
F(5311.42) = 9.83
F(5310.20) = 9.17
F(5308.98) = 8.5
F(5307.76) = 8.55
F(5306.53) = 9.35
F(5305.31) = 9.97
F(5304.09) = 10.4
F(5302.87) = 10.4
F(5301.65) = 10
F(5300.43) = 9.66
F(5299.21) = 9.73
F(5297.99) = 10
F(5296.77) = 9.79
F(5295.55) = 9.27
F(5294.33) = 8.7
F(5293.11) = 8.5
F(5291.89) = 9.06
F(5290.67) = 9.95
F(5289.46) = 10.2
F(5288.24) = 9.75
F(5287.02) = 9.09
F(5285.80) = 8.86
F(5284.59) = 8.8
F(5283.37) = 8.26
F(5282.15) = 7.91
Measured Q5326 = 2.7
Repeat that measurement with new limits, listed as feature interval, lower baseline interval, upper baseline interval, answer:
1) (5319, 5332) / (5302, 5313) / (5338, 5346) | 1.3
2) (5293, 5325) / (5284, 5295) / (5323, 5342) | -0.6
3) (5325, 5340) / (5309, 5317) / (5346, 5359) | 1.3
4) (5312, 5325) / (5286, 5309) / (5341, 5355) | 1.0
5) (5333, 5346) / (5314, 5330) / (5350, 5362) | -0.1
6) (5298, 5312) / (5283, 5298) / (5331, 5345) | -0.2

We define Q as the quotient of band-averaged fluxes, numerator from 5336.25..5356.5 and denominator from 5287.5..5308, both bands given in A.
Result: 1.12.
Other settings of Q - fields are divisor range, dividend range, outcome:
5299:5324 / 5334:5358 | 1.12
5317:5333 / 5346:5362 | 1.19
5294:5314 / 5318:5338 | 0.97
